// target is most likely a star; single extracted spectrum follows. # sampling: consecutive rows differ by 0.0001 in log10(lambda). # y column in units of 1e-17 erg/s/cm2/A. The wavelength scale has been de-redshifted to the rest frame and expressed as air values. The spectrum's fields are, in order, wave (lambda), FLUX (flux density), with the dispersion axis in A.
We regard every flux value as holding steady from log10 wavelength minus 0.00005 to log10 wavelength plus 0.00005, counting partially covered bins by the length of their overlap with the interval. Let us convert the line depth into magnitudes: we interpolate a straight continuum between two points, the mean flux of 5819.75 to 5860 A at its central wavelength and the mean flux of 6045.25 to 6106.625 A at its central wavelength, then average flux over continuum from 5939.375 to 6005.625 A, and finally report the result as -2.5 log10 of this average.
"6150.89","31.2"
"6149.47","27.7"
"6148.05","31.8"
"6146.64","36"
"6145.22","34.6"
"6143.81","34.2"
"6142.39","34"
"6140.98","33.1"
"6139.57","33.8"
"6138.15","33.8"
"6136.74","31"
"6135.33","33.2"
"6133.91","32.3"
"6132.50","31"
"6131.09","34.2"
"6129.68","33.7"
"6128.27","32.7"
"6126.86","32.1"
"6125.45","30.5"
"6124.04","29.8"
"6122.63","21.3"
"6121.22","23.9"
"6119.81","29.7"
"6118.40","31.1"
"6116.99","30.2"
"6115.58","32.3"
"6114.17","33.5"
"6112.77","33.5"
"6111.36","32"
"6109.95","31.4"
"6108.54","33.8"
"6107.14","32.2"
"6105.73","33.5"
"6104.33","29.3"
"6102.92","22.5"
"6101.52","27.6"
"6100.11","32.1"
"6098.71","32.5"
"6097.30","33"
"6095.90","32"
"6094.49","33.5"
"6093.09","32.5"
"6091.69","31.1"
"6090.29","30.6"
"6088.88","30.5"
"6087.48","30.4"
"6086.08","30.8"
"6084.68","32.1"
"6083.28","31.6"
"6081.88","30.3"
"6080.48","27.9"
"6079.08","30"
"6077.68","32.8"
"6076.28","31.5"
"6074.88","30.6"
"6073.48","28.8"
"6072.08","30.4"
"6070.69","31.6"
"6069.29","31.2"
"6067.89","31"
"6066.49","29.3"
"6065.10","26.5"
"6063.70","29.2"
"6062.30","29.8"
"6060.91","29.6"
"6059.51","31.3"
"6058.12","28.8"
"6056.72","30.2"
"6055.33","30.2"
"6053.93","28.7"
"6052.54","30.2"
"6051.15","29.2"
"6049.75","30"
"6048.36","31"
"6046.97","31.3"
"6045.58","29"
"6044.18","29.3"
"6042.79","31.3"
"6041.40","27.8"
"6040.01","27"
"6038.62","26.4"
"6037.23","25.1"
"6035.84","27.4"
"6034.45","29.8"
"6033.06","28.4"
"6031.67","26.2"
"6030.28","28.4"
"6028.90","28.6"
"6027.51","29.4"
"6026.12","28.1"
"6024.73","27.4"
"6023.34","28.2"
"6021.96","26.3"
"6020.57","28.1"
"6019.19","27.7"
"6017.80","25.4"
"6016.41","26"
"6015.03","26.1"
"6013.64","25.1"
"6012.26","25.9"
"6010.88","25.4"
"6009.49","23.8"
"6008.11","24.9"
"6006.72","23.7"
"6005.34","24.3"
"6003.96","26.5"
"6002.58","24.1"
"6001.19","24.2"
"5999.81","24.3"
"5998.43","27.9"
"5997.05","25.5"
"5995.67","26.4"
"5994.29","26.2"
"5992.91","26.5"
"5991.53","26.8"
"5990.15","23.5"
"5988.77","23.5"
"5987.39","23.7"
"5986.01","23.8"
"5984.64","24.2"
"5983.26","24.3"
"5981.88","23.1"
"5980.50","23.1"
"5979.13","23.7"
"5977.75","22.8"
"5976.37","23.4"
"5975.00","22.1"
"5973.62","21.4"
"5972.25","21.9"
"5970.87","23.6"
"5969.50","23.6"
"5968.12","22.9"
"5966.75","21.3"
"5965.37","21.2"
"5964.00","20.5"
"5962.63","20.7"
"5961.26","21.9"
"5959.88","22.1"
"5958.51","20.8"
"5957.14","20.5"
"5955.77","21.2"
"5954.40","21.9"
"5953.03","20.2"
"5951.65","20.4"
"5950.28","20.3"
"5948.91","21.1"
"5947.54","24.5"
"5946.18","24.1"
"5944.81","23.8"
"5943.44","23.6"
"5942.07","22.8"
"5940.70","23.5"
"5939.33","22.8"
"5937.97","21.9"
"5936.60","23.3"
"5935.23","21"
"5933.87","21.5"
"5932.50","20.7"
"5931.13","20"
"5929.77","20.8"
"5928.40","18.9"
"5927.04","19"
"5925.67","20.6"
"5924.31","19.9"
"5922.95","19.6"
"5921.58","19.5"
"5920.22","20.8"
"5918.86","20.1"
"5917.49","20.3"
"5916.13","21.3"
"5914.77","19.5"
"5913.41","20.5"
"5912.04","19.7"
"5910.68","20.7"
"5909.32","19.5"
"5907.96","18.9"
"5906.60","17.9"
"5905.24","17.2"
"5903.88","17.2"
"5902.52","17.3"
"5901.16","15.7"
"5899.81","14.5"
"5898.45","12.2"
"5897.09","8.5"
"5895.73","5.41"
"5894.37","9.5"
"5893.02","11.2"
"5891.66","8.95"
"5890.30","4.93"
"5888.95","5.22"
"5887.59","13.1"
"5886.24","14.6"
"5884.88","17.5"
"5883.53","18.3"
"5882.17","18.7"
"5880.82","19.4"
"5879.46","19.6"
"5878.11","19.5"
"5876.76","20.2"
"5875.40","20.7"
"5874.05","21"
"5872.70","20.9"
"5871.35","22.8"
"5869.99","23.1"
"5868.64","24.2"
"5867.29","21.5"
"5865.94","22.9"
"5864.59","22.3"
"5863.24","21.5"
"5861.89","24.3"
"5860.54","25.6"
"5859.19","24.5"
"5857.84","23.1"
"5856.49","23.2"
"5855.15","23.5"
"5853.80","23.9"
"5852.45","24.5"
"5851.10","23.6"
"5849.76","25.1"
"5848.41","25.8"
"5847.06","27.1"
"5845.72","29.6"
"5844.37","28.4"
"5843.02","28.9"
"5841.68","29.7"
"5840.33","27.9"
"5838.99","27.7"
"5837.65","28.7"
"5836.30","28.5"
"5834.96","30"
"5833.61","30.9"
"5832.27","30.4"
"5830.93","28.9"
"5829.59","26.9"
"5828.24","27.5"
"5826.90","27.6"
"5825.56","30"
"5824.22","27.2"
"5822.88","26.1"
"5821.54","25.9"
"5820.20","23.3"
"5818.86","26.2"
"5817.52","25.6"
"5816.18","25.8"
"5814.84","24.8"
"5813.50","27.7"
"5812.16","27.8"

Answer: 0.24 mag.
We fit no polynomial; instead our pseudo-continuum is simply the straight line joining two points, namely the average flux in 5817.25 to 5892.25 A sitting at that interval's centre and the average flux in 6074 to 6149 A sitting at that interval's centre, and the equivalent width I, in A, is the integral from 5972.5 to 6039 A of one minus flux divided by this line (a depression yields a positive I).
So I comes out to 6.13 A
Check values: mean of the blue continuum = 23.4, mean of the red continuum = 31.4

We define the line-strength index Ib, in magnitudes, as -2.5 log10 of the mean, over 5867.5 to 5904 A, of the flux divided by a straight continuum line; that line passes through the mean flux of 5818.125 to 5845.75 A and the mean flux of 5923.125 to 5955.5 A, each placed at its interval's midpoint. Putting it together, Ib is 0.50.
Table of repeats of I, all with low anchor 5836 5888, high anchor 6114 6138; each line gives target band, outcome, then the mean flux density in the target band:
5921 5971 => 8.05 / 21.5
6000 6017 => 1.50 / 25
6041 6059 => -0.78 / 29.8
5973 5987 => 1.78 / 23.2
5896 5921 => 7.01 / 17.7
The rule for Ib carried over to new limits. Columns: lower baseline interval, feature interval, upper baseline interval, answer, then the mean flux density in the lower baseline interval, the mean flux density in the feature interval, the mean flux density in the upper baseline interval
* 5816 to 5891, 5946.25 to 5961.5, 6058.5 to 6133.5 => 0.23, 23.7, 21.4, 30.7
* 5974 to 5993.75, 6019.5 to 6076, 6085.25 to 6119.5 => -0.04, 23.9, 29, 31.3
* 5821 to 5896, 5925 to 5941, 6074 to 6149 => 0.19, 22.6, 21.1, 31.4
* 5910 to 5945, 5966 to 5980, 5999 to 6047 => 0.05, 21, 22.7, 26.8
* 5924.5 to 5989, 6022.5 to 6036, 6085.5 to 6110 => -0.06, 22.1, 28.2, 31.1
